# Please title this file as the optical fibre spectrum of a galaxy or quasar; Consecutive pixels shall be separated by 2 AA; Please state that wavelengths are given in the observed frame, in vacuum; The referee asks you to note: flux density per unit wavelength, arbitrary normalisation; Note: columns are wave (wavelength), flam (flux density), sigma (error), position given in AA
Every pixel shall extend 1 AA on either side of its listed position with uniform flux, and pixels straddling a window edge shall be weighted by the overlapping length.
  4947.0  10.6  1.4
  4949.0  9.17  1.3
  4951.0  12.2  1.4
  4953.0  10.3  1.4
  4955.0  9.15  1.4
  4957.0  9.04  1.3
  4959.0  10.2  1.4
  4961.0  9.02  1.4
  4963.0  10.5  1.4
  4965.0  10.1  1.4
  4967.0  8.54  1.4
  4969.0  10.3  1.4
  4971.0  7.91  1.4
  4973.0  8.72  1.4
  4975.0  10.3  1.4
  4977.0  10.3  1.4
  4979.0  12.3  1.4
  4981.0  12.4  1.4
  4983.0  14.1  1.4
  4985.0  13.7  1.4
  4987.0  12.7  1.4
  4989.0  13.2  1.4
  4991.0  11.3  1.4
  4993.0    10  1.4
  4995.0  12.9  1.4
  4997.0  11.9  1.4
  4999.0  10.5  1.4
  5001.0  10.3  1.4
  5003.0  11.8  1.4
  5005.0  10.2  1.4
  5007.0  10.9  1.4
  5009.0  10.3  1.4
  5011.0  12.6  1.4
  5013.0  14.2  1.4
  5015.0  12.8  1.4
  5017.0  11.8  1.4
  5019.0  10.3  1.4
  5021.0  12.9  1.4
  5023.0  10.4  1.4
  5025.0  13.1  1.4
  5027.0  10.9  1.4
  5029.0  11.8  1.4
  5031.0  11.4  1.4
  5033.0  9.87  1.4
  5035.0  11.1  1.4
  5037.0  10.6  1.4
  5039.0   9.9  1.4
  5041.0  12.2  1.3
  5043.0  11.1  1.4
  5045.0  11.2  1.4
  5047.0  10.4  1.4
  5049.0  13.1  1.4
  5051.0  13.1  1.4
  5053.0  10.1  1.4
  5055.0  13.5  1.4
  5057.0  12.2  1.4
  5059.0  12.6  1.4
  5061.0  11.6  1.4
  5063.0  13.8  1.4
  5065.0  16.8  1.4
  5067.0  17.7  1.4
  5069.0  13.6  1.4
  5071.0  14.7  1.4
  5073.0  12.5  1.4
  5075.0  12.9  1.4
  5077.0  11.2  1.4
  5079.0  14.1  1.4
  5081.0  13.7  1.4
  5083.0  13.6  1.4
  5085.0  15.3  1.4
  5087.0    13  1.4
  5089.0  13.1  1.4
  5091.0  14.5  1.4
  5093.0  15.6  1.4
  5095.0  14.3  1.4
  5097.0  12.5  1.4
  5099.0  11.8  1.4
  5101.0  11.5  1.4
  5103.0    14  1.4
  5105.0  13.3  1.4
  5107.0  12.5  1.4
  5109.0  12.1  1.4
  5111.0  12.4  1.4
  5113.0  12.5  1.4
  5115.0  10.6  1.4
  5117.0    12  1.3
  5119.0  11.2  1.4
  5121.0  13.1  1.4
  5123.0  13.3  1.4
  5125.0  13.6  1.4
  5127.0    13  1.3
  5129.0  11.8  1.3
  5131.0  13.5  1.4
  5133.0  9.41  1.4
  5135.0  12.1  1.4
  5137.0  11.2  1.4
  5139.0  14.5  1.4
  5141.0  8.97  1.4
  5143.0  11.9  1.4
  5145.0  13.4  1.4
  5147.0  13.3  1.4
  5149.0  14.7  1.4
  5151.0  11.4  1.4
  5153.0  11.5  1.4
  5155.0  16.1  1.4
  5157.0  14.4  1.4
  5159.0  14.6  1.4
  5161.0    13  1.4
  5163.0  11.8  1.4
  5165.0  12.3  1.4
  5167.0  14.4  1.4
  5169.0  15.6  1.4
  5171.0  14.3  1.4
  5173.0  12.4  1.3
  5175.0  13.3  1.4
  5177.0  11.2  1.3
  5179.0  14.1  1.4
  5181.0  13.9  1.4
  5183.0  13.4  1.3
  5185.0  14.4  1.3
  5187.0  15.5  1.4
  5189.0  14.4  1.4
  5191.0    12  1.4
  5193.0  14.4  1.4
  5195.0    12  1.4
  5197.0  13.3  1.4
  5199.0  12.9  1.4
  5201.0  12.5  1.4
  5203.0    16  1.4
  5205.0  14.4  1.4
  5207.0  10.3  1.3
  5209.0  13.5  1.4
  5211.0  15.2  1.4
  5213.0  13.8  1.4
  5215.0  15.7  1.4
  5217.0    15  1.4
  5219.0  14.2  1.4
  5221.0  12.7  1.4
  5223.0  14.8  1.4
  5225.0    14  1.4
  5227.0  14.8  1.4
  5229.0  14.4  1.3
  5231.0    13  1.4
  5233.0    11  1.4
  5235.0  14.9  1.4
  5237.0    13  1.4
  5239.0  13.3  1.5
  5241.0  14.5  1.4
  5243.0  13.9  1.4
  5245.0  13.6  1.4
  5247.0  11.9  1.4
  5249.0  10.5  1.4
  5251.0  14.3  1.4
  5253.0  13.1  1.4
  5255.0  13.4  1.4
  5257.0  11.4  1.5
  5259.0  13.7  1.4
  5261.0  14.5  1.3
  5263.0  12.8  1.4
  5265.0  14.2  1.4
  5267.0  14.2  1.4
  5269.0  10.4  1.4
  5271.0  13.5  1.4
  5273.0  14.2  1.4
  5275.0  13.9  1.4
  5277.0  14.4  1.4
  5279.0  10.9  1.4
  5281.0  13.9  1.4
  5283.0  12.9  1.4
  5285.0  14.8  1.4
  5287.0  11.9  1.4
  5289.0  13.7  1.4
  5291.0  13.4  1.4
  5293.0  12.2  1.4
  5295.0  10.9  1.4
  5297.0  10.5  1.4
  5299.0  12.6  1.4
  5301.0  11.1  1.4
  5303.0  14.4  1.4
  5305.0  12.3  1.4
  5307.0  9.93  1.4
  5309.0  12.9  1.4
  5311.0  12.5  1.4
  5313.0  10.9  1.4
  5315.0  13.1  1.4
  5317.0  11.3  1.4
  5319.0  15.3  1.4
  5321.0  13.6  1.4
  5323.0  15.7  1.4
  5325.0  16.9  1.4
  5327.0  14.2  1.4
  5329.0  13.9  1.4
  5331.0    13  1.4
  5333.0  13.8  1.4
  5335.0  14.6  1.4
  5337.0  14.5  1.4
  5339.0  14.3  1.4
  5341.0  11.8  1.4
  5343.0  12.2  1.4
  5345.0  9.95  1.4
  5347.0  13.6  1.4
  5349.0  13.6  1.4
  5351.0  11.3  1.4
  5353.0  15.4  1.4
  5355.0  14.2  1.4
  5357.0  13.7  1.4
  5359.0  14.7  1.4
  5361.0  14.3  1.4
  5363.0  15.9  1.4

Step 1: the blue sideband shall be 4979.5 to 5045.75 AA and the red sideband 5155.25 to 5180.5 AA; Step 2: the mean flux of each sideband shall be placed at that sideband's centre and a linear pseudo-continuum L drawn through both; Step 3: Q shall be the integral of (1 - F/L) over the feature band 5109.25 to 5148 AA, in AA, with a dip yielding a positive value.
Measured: 2.6 AA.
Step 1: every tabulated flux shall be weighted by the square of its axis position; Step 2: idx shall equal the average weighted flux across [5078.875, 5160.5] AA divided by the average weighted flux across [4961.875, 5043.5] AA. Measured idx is 1.2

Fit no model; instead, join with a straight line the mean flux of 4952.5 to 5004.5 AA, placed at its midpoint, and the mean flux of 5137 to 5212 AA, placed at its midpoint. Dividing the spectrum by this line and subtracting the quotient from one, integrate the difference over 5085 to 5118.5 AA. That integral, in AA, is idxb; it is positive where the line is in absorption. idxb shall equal -1.3 AA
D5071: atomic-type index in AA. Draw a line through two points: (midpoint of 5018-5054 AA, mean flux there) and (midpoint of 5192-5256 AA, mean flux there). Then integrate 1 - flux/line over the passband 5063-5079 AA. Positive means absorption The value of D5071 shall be -3.3 AA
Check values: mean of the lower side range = 11.3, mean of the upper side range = 13.6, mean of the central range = 14.2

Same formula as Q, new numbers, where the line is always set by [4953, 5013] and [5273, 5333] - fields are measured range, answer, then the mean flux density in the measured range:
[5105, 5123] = -0.62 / 12.2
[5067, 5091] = -4.36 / 13.6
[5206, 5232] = -3.07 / 14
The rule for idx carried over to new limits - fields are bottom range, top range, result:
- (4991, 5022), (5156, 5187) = 1.26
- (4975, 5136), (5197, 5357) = 1.17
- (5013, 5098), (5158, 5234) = 1.14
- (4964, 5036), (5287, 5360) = 1.31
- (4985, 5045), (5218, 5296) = 1.27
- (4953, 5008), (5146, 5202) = 1.34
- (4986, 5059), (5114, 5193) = 1.18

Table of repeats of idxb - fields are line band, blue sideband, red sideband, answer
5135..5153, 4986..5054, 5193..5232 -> 0.9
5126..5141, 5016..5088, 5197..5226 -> 1.4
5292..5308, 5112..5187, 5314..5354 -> 2.1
